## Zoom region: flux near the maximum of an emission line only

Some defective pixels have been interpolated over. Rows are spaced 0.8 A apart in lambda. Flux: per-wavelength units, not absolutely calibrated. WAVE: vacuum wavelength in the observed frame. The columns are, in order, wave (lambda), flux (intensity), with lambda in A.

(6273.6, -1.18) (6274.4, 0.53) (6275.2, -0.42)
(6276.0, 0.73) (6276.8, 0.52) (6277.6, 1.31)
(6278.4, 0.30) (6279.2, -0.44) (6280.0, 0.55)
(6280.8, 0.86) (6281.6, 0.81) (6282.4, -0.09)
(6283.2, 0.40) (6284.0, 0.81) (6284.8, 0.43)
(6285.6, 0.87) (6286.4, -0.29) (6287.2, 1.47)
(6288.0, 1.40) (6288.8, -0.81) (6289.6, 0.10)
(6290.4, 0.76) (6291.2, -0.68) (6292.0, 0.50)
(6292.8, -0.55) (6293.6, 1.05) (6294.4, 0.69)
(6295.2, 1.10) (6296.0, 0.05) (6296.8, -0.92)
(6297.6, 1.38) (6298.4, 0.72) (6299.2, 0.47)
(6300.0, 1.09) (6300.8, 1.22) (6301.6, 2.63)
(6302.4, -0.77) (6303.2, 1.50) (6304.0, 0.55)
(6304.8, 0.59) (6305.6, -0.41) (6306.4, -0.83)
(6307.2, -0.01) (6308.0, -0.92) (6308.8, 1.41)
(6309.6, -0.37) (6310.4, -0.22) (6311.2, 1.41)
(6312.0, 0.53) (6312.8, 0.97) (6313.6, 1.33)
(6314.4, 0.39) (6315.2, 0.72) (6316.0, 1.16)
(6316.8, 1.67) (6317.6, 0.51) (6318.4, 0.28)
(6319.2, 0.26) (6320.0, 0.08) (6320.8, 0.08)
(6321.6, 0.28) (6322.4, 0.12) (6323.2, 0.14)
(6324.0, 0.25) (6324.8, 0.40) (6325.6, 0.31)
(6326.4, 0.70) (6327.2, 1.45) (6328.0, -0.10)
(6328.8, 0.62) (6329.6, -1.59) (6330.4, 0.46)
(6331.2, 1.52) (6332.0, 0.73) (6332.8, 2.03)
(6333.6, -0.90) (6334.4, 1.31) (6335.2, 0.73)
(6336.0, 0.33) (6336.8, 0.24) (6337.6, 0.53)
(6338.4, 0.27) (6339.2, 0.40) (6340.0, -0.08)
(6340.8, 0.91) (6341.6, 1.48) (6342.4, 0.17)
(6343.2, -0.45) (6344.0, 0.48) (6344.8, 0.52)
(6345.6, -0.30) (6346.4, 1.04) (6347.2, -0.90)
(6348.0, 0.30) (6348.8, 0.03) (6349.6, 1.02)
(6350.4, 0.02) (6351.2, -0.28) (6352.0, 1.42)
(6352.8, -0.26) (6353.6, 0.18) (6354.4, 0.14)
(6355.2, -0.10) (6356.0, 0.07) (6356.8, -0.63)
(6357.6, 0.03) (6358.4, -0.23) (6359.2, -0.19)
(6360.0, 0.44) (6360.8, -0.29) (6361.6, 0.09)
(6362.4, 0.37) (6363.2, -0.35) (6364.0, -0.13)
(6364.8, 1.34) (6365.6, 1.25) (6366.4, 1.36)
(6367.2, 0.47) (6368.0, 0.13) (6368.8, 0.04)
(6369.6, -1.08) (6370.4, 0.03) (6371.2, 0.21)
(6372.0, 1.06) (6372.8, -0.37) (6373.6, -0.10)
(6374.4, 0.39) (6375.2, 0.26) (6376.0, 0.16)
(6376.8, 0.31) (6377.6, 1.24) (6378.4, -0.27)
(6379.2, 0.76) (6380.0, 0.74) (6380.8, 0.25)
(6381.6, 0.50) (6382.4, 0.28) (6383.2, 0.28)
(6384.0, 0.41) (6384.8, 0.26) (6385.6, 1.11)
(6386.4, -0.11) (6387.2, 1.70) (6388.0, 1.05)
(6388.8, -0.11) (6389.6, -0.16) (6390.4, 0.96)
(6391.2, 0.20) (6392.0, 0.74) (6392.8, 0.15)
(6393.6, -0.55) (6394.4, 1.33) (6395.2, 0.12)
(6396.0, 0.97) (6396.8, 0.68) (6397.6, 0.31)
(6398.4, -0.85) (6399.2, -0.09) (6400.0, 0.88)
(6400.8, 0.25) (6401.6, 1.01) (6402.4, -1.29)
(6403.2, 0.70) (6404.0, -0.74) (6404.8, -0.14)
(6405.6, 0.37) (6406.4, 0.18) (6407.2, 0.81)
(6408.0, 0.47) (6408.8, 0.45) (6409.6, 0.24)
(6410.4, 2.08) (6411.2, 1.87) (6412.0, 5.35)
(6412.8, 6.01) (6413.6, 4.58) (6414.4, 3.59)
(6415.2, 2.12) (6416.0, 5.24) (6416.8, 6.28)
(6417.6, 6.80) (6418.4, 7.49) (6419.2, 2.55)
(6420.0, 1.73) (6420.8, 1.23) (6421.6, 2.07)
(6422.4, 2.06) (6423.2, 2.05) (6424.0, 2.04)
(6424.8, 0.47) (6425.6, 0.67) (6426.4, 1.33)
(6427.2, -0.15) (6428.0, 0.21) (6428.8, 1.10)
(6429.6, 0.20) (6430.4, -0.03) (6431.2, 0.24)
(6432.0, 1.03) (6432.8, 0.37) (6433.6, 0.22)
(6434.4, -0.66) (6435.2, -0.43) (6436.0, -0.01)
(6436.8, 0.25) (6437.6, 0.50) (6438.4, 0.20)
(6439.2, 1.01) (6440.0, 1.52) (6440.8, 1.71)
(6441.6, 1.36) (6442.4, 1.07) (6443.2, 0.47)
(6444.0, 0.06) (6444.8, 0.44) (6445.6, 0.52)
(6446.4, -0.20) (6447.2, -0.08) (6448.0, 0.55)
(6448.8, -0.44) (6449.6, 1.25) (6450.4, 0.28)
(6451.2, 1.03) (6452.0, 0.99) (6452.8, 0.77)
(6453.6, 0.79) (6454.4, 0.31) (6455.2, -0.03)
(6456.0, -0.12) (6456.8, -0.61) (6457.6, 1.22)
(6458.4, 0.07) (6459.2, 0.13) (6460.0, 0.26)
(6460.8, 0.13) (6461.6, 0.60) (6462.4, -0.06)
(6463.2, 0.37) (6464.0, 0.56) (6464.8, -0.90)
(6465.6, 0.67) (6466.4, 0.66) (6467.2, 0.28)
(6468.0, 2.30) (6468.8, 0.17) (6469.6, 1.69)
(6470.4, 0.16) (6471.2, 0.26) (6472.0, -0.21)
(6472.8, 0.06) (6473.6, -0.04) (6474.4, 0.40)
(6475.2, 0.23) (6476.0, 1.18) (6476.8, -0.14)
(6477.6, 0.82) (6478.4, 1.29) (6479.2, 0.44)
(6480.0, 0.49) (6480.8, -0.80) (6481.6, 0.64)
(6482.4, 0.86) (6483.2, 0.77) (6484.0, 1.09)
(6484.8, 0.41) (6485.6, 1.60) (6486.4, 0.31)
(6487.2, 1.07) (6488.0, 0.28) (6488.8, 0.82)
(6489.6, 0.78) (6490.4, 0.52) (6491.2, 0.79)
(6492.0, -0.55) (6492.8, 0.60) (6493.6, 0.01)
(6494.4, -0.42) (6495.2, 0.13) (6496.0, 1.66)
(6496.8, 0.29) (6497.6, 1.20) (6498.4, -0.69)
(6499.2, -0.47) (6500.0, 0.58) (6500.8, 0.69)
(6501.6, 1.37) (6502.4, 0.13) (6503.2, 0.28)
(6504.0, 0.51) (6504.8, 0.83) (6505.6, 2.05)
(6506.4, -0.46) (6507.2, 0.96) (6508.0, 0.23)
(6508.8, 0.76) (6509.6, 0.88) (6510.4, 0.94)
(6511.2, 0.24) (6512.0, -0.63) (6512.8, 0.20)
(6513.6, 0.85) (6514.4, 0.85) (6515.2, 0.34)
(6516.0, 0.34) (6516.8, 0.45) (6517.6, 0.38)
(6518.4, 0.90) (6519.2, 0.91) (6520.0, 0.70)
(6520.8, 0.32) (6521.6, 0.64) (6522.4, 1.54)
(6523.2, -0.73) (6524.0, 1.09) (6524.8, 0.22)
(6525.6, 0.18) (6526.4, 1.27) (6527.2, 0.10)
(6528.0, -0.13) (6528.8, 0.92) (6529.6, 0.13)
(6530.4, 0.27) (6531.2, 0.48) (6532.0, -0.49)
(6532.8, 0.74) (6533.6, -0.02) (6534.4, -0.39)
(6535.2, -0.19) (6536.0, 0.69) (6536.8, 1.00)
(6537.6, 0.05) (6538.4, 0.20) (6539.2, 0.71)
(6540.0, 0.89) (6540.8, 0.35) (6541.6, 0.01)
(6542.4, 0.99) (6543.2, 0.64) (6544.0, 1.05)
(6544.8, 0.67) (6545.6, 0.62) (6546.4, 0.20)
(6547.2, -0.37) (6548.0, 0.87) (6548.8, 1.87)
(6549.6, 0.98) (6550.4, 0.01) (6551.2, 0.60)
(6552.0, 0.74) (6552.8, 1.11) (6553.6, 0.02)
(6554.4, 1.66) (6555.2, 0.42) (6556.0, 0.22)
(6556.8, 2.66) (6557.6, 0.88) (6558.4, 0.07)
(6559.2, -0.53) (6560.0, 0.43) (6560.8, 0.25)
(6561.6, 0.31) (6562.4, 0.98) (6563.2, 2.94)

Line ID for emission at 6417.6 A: [O II] 3727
